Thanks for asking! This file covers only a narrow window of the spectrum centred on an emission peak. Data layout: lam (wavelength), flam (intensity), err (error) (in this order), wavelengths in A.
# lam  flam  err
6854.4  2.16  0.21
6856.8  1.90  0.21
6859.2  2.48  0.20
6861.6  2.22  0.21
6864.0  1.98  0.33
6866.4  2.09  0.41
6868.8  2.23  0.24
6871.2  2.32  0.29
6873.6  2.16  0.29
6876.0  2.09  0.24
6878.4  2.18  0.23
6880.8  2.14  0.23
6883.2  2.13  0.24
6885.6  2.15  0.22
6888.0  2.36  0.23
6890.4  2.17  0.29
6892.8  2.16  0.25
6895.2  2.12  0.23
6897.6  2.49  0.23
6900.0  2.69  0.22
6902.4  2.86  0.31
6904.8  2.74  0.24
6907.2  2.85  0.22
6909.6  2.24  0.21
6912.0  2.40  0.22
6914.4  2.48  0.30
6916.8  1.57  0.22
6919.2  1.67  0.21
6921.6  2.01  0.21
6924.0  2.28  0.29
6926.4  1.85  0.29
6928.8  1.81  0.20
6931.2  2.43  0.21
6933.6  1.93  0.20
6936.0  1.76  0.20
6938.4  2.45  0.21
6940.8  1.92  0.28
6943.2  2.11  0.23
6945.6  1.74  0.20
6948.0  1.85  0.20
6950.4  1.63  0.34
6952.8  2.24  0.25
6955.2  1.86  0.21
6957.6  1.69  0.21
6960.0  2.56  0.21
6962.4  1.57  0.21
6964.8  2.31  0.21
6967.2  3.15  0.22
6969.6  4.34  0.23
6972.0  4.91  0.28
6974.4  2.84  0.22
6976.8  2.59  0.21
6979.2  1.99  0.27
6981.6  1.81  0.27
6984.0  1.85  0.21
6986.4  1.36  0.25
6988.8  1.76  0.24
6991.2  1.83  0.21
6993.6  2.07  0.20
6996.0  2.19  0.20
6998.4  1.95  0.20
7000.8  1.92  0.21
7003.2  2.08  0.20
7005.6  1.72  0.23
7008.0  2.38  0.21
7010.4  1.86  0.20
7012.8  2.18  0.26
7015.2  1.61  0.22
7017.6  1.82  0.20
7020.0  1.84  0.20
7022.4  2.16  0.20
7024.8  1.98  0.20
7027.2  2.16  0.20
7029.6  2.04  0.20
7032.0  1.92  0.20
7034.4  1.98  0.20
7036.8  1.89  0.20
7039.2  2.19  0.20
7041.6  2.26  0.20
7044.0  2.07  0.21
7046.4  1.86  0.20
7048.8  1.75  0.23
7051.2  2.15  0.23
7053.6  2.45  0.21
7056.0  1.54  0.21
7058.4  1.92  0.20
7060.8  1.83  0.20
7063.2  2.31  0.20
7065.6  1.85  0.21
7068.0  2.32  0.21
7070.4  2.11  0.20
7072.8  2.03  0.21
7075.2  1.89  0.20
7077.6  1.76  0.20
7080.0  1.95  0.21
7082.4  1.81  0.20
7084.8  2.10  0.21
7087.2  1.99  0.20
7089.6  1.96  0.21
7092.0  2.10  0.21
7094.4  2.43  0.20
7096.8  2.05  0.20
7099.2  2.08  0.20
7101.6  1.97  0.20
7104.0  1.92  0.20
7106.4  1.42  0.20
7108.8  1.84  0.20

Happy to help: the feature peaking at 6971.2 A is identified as [O III] 5007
